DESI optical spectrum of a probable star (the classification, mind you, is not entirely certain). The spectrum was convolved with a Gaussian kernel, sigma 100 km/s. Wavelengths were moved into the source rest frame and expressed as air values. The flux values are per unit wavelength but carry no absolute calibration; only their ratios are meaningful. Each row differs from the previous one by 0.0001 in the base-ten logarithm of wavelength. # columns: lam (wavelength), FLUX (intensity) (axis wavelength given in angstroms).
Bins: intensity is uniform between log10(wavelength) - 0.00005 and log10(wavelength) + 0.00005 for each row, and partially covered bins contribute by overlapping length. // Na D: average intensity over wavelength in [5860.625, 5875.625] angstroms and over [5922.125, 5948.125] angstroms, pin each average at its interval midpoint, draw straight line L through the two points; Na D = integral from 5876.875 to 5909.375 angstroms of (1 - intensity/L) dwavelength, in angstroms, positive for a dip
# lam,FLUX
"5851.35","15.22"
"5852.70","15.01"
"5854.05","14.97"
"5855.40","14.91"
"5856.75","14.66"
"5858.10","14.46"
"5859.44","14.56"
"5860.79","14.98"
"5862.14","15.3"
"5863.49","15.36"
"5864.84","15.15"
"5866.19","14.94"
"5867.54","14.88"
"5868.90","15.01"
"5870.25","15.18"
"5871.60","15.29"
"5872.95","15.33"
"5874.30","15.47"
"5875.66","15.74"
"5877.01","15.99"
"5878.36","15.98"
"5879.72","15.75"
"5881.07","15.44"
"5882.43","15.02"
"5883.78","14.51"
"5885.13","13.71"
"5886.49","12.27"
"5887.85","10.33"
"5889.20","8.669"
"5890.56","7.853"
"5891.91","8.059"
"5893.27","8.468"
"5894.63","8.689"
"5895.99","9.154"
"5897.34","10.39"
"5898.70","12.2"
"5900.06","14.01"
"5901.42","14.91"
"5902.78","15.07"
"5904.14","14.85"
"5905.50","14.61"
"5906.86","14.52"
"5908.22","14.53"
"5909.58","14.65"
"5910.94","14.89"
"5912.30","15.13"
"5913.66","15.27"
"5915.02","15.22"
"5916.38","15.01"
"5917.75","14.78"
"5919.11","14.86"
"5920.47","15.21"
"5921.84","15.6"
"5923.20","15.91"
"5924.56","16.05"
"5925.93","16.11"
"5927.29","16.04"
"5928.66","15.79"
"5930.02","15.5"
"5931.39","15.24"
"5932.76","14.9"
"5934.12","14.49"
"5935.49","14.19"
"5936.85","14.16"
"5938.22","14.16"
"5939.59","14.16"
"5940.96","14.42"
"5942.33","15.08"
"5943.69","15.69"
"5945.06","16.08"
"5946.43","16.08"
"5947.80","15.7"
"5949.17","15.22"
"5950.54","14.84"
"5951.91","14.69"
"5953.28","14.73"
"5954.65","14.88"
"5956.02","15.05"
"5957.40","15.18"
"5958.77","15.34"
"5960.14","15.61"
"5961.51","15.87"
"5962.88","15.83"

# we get 5.4 angstroms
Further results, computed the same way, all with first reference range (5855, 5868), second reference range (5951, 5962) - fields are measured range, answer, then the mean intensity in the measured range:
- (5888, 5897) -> 3.8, 8.67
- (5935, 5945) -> 0.3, 14.7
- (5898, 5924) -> 0.4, 14.8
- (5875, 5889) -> 0.7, 14.3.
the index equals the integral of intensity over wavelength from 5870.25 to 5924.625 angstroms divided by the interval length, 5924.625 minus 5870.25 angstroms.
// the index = 13.7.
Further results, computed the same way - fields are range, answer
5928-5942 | 14.7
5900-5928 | 15.1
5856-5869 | 14.9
